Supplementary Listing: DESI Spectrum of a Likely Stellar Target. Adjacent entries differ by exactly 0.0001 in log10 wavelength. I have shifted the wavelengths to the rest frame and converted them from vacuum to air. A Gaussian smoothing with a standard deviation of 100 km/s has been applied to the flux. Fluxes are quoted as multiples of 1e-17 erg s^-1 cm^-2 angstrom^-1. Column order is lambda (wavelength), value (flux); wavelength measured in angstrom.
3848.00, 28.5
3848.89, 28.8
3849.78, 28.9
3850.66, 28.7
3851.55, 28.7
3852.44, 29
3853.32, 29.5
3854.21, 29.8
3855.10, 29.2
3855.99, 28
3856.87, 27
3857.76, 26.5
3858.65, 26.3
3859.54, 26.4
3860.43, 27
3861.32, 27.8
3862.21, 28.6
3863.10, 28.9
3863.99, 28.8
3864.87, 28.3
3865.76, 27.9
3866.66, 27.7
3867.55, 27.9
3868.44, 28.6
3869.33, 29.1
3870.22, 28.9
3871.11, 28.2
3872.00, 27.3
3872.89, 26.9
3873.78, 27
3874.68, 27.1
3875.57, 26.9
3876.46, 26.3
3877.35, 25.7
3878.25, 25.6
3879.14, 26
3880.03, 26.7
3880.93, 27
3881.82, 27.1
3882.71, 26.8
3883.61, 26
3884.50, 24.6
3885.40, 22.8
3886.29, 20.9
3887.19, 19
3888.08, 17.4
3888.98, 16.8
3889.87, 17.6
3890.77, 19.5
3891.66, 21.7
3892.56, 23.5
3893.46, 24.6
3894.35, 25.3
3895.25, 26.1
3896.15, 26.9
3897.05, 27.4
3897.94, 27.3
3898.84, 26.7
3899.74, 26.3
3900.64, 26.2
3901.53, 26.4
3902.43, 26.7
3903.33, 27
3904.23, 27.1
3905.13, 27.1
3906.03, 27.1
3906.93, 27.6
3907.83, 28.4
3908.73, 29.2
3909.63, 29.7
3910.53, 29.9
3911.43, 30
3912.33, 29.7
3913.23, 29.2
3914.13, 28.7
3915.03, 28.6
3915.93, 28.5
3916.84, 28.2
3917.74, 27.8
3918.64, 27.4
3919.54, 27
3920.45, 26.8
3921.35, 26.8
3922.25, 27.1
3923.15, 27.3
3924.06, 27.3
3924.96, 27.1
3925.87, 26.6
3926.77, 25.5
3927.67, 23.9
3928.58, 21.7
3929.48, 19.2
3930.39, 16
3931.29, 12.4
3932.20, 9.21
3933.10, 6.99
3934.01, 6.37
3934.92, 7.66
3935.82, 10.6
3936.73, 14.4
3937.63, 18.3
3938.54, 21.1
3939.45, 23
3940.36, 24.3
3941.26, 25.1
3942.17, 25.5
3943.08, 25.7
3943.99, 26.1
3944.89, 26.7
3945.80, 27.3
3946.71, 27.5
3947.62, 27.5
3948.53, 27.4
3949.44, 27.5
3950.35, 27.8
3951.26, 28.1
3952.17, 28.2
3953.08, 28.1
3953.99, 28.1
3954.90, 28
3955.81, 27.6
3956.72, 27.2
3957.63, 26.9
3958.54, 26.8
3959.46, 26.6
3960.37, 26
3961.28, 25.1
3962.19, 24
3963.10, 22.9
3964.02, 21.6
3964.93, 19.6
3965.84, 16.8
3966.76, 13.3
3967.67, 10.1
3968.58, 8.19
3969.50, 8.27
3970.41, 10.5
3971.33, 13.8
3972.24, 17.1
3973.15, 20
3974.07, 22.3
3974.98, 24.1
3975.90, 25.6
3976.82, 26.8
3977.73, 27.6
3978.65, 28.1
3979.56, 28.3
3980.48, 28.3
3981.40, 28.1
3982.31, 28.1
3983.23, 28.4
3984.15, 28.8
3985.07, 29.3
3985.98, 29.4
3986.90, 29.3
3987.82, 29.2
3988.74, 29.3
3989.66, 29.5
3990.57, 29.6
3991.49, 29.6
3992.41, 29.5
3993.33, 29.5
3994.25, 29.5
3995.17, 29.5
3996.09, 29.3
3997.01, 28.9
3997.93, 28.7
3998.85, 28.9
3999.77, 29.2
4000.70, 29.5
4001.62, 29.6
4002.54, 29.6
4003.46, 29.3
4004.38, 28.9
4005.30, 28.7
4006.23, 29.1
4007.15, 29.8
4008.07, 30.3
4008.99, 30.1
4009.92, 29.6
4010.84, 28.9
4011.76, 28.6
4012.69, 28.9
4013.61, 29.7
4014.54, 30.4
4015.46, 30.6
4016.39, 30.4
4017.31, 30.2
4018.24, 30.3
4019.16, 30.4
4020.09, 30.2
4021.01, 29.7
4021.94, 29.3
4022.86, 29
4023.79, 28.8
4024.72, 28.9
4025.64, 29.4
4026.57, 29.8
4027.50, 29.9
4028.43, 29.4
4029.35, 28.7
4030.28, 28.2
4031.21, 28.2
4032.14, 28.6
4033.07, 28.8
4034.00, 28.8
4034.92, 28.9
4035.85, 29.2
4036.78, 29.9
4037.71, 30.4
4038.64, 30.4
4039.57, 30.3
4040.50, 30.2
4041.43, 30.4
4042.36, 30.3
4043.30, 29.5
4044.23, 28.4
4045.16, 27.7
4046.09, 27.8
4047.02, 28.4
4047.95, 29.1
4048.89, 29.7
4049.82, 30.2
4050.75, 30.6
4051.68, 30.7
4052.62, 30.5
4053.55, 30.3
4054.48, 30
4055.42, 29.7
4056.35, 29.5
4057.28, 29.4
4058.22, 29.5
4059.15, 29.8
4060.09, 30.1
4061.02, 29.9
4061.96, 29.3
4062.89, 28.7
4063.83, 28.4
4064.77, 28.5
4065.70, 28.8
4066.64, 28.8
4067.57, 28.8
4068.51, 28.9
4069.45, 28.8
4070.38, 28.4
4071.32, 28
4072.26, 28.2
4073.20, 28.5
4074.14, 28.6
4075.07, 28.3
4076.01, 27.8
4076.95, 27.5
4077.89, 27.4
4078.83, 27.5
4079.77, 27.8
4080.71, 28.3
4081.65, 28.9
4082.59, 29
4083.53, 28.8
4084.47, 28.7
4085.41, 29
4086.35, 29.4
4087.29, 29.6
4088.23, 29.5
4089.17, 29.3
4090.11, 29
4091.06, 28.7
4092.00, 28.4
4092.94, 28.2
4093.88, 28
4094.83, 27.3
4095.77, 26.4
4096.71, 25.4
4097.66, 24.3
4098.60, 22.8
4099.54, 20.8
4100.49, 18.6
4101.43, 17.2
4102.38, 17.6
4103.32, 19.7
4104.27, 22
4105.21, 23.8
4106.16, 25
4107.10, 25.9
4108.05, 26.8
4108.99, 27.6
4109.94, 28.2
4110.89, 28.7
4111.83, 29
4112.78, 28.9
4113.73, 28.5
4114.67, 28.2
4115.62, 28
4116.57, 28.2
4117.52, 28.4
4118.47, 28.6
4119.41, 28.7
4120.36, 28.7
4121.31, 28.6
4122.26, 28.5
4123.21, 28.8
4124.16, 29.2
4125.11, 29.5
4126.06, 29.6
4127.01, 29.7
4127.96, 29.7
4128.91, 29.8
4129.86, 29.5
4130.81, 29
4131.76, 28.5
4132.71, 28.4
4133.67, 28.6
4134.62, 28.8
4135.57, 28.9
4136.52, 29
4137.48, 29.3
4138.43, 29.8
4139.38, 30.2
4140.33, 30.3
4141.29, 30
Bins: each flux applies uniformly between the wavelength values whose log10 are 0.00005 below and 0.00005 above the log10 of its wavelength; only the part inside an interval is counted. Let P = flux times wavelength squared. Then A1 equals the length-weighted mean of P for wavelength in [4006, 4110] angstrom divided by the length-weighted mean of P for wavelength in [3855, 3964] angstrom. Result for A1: 1.21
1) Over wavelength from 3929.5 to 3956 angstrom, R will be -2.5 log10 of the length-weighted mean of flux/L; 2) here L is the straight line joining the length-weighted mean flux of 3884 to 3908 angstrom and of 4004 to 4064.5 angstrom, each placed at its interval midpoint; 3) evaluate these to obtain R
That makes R 0.20 mag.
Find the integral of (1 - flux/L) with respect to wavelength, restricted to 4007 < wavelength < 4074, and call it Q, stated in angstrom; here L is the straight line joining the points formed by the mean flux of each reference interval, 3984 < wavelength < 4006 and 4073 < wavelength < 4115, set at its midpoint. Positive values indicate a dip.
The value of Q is -3.20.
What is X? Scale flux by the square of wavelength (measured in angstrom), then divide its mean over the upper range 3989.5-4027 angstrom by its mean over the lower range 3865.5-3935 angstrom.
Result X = 1.3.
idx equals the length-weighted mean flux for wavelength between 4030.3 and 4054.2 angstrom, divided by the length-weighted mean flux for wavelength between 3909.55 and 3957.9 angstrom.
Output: 1.2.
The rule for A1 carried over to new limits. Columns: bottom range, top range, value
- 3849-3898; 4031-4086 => 1.22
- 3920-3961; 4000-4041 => 1.32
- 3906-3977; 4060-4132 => 1.29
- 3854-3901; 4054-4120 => 1.18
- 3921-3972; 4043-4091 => 1.42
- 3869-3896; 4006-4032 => 1.29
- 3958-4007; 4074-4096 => 1.18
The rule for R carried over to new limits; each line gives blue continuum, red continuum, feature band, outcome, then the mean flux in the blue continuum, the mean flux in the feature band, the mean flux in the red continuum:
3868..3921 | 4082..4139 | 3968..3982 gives 0.252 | 26.2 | 21.1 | 27.4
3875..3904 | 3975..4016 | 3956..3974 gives 0.386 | 24.6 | 19.4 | 29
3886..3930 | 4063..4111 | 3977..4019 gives -0.114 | 25.8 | 29.3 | 26.9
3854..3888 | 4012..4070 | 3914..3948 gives 0.226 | 26.7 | 22.5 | 29.5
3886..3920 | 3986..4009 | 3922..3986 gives 0.227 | 25.9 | 22.6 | 29.4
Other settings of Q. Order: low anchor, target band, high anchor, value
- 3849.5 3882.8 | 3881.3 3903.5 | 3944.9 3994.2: 2.4 angstrom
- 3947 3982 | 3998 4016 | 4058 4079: -2.8 angstrom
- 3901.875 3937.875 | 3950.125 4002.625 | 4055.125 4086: 0.5 angstrom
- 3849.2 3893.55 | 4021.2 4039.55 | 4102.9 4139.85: -1.2 angstrom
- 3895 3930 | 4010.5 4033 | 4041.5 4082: -0.8 angstrom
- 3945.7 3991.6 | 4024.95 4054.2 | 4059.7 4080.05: -2.3 angstrom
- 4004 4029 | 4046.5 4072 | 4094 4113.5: -2.2 angstrom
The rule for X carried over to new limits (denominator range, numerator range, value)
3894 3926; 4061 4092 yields 1.13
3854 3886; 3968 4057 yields 1.11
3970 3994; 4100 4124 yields 1.06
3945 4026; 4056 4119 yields 1.08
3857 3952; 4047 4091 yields 1.26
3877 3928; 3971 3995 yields 1.08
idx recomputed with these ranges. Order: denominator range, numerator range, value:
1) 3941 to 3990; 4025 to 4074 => 1.19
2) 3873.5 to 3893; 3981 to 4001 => 1.23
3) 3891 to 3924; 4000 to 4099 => 1.07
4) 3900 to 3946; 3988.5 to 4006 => 1.22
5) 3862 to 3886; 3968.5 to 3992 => 0.92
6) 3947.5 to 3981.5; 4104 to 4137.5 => 1.22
